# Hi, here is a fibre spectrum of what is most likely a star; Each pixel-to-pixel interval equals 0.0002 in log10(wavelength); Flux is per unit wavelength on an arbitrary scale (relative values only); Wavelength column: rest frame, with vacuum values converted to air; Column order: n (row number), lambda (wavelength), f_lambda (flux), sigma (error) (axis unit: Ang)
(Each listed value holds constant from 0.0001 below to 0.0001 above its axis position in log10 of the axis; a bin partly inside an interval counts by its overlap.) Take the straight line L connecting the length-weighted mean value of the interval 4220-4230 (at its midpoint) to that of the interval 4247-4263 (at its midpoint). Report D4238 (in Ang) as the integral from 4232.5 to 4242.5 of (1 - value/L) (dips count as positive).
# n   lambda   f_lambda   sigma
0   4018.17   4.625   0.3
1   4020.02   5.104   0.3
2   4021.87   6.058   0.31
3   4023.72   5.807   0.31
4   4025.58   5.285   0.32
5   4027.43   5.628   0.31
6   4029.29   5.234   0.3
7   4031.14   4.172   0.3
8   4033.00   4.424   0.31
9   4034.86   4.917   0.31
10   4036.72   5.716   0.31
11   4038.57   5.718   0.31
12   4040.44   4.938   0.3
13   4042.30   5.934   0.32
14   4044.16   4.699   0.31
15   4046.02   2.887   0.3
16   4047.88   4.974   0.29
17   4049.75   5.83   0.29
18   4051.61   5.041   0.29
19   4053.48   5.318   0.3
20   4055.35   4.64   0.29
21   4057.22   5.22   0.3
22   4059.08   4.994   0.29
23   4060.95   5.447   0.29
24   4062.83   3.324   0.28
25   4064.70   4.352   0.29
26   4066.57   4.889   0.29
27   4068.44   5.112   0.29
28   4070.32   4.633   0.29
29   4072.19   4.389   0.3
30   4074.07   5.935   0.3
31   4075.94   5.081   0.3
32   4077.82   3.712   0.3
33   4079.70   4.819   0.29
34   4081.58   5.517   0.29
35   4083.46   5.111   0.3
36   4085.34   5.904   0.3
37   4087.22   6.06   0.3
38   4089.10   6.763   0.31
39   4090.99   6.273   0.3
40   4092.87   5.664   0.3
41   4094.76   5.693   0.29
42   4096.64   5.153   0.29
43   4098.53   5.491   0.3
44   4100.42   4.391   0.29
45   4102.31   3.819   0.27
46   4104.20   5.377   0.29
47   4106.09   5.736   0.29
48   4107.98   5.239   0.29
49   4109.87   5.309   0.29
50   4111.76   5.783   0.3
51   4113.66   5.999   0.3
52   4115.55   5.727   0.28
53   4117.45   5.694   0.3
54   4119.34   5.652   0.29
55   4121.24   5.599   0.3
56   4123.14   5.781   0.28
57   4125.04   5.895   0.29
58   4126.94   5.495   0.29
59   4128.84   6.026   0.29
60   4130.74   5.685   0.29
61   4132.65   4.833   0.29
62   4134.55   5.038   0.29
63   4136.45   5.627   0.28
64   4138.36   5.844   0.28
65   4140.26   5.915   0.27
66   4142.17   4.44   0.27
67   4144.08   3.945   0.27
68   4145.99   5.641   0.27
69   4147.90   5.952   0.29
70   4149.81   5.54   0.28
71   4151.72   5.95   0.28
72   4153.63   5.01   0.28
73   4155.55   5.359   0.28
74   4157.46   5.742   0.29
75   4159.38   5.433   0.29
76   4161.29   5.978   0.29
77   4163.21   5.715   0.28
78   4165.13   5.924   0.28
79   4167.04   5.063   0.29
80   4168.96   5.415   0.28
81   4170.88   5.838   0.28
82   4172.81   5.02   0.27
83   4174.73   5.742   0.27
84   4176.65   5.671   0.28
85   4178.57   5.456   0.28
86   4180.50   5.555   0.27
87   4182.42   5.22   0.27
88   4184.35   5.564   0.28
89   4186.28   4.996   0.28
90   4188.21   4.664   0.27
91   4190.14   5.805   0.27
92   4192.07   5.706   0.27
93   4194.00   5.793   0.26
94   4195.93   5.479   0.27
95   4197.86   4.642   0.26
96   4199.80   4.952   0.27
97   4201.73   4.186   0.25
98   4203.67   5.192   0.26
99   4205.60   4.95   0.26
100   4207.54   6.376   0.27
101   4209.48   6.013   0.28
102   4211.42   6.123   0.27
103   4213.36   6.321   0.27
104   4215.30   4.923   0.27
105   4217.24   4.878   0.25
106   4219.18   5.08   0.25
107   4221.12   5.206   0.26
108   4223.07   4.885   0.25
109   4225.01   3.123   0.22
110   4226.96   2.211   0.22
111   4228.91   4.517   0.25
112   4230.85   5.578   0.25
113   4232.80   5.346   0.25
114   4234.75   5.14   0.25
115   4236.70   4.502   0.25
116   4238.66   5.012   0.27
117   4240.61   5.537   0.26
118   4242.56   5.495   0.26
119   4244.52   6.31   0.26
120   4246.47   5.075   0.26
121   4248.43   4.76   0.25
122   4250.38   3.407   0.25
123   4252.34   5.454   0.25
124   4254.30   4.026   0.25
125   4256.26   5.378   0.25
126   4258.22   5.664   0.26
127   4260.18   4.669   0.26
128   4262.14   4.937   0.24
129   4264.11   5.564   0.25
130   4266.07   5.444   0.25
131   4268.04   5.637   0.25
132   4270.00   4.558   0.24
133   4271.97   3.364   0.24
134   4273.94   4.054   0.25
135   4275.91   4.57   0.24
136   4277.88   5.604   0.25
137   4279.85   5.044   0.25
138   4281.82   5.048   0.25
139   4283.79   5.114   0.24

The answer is -1.8 Ang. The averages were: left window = 4.03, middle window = 5.13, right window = 4.8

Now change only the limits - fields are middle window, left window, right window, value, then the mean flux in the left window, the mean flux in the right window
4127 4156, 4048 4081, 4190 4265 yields -2.46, 4.88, 5.07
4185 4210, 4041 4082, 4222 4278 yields -2.39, 4.84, 4.81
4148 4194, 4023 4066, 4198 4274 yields -4.93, 4.97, 4.98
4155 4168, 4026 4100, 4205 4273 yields -1.42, 5.12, 5.01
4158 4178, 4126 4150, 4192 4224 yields -0.84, 5.38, 5.33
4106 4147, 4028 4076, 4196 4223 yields -3.21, 4.92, 5.29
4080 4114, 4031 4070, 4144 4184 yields -2.29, 4.89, 5.52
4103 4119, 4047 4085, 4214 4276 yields -2.20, 4.93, 4.83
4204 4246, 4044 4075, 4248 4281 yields -2.54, 4.81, 4.83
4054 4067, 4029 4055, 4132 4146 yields 0.77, 4.97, 5.14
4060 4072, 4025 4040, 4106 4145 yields 1.47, 5.13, 5.48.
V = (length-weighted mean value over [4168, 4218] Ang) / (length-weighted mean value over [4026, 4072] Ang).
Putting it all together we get 1.1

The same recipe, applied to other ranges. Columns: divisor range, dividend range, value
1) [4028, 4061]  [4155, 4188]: 1.10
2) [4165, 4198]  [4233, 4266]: 0.94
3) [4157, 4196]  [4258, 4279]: 0.89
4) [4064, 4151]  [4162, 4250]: 0.97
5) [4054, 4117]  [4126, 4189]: 1.04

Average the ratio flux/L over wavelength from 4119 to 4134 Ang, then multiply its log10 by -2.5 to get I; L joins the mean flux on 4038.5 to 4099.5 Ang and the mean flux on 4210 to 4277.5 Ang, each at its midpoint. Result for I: -0.11 mag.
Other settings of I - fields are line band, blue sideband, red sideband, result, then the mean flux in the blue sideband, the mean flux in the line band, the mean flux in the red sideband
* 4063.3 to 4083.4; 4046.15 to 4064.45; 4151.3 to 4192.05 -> 0.03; 4.86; 4.82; 5.48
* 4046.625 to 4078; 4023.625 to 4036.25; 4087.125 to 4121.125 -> 0.08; 5.04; 4.88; 5.53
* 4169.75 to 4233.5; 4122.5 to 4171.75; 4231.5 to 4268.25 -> 0.02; 5.5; 5.18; 5.12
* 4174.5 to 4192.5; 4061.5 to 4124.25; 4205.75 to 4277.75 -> -0.07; 5.28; 5.42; 4.98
